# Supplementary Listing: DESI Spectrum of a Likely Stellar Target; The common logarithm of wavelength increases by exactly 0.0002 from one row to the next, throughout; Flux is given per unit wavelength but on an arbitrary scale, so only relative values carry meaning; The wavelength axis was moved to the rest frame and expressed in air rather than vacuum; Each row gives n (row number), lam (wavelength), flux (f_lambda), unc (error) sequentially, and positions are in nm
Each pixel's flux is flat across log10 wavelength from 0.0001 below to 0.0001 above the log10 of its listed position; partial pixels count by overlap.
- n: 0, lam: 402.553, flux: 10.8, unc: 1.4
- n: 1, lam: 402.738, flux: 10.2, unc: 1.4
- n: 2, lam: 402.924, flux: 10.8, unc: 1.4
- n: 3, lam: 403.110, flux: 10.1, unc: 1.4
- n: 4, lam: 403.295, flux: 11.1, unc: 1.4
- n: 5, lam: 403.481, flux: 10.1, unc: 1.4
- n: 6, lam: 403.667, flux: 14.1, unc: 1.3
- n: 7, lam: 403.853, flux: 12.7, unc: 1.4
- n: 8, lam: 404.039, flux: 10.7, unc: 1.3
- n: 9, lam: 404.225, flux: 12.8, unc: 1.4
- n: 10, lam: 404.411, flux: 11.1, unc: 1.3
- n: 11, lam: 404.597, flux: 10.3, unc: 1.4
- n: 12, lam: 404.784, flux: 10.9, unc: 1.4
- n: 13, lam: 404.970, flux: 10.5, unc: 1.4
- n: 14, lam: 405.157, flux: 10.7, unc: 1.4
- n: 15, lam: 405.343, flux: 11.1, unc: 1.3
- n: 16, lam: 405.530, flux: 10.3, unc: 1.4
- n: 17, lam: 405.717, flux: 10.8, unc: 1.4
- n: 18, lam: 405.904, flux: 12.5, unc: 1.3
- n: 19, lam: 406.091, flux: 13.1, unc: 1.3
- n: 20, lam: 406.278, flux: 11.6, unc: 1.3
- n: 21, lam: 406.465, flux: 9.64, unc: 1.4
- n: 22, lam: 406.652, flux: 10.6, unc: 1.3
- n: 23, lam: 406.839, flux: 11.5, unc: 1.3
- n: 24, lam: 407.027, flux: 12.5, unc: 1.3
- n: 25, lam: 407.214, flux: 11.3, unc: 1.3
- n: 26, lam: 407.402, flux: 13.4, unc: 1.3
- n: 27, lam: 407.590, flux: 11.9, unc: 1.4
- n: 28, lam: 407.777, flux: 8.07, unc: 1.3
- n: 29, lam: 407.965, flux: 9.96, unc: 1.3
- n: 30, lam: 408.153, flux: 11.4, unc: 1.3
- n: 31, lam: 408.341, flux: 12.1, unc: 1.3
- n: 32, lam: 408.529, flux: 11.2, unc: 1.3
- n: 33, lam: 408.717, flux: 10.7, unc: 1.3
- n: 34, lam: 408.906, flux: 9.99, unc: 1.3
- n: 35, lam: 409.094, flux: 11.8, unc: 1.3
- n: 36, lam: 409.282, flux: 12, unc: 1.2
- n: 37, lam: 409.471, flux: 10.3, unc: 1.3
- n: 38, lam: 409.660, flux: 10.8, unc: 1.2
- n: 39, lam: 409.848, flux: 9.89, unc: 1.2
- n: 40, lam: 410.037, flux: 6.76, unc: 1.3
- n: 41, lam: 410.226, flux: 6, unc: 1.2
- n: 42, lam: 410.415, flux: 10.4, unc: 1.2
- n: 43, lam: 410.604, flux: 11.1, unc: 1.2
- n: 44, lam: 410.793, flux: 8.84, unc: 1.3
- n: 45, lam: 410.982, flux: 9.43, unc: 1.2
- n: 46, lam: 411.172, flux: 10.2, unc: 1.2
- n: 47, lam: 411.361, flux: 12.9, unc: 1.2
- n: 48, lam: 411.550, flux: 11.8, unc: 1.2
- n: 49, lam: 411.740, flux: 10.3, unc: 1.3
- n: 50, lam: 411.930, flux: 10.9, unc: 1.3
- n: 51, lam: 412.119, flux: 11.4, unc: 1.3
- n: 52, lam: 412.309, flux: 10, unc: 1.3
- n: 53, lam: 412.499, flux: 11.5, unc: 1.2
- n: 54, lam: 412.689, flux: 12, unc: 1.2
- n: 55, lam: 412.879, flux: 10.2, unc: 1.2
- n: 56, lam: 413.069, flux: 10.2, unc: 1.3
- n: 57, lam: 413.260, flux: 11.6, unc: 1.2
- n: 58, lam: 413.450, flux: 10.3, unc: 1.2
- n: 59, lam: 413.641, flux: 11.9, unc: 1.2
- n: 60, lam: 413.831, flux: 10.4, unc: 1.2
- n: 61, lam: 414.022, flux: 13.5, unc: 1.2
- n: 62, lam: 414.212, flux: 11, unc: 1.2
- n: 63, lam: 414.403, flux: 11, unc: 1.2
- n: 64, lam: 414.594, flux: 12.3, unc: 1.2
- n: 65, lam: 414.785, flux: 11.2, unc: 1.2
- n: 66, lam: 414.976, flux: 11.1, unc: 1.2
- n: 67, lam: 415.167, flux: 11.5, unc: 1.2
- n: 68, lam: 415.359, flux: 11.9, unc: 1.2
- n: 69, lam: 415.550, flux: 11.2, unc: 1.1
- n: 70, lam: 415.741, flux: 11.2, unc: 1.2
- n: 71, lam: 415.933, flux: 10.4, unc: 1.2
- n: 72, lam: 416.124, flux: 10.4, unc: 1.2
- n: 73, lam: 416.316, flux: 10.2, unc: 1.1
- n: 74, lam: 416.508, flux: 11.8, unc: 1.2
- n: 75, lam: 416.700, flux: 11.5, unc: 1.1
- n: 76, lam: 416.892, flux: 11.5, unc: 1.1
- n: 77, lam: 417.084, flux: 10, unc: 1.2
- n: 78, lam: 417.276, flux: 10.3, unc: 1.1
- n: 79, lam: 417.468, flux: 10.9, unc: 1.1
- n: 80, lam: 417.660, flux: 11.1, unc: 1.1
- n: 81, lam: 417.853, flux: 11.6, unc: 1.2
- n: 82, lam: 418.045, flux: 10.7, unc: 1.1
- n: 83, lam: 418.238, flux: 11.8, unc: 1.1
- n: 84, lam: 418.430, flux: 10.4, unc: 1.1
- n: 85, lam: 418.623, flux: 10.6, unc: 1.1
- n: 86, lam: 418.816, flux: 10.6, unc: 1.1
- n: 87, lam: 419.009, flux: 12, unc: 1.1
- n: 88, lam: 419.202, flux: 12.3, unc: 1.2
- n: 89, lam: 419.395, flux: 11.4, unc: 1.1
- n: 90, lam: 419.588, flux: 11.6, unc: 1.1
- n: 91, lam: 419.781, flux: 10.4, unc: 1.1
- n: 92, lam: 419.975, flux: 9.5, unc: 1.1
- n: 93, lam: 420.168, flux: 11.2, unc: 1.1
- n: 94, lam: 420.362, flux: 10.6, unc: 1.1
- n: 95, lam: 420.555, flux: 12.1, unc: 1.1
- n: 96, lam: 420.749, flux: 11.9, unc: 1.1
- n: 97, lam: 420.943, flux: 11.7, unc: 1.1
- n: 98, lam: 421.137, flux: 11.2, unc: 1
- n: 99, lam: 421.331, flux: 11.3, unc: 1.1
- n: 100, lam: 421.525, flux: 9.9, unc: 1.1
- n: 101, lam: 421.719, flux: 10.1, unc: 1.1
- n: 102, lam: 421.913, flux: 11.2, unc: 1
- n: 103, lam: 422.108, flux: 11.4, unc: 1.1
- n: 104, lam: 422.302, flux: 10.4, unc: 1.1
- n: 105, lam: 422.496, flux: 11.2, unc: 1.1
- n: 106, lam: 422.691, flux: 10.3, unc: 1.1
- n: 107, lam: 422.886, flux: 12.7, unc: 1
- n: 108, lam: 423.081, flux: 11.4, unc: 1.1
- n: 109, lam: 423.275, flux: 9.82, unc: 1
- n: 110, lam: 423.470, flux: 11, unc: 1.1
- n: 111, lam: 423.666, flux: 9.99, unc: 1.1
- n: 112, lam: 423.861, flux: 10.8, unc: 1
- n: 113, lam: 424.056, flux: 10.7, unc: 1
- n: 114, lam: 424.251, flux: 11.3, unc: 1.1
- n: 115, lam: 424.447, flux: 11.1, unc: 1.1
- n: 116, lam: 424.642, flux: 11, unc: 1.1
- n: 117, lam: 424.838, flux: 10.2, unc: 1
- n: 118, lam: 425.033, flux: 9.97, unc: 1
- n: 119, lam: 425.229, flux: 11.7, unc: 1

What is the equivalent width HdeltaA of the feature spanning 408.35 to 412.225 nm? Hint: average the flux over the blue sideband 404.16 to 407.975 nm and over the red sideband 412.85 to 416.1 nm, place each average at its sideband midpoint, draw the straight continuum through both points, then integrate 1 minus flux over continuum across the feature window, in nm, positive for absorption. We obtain 0.29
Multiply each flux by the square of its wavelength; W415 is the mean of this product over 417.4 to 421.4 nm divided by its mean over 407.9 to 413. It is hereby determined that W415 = 1.11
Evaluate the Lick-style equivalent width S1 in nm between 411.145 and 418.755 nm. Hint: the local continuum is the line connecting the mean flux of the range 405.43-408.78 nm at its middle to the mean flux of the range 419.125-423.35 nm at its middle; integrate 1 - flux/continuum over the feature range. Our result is 0.02 nm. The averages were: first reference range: 11.3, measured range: 11.1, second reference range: 11.1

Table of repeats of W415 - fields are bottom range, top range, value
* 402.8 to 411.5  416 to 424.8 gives 1.08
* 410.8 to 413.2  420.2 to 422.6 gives 1.07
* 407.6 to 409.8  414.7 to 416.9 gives 1.07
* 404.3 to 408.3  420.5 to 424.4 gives 1.07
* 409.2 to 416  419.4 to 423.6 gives 1.07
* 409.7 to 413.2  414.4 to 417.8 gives 1.11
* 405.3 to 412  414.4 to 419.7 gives 1.08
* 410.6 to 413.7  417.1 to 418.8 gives 1.03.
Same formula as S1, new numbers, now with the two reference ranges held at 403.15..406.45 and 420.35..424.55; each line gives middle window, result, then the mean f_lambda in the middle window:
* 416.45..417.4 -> 0.01 nm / 11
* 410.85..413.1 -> 0.07 nm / 10.9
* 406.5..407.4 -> -0.02 nm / 11.6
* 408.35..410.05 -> 0.10 nm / 10.6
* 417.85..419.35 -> -0.02 nm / 11.2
